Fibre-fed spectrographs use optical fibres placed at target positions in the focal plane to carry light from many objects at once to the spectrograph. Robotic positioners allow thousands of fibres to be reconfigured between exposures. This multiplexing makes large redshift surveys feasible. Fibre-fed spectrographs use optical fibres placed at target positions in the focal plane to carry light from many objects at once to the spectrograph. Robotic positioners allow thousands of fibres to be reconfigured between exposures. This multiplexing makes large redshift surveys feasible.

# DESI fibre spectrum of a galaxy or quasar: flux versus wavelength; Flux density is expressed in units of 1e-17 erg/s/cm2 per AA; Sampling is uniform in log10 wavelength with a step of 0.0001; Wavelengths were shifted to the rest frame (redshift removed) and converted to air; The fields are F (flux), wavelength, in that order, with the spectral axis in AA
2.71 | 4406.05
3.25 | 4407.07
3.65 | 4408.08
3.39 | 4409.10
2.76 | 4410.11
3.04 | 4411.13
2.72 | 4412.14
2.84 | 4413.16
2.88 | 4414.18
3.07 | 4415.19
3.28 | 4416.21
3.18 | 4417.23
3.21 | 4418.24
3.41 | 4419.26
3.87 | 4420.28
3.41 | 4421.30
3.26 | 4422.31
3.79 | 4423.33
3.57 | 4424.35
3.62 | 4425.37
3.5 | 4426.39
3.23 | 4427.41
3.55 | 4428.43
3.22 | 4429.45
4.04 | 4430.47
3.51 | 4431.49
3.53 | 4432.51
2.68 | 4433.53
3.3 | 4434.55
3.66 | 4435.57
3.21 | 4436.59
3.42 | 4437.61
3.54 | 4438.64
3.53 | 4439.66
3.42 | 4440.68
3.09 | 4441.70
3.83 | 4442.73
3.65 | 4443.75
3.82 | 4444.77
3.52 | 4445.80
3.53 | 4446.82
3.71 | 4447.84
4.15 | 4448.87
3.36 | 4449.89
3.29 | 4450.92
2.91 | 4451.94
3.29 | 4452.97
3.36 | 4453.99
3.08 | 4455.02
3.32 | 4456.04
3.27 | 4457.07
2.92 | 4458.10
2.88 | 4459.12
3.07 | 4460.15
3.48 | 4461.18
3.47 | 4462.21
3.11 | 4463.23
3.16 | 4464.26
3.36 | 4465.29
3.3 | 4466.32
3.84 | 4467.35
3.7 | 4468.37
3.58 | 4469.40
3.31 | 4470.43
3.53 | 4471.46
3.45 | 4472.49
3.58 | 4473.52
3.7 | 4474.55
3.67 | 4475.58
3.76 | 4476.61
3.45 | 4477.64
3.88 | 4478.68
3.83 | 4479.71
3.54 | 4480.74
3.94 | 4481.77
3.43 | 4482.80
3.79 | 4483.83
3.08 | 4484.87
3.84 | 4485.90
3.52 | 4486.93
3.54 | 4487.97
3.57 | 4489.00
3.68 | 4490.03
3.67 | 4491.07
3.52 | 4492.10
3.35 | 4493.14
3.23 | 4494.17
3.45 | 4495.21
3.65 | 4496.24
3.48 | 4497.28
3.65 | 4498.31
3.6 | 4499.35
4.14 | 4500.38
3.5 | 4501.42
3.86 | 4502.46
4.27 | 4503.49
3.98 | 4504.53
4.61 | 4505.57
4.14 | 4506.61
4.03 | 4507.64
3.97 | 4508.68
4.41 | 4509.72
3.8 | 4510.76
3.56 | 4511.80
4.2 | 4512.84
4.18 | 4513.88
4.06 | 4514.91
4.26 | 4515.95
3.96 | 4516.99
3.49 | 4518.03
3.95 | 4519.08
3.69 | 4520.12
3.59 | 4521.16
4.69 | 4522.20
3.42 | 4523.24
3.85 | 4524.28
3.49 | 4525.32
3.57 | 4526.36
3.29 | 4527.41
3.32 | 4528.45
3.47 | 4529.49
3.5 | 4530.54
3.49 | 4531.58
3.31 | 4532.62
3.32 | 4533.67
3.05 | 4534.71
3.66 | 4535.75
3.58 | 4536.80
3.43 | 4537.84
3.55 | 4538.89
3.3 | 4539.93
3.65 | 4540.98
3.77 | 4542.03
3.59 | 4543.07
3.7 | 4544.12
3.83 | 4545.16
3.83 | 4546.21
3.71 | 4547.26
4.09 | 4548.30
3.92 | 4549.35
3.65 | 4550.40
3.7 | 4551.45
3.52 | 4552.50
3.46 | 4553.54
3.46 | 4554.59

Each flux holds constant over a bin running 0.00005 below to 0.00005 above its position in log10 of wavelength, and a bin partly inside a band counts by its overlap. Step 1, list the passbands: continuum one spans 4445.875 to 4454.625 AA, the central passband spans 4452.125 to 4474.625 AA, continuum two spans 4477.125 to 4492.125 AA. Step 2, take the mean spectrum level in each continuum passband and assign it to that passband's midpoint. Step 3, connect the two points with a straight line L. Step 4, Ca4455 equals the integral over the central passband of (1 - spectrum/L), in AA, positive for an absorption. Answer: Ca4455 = 1.1 AA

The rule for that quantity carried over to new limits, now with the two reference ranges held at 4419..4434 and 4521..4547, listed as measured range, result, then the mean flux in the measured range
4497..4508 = -1.23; 3.94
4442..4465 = 0.89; 3.37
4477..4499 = -0.27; 3.58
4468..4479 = -0.23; 3.59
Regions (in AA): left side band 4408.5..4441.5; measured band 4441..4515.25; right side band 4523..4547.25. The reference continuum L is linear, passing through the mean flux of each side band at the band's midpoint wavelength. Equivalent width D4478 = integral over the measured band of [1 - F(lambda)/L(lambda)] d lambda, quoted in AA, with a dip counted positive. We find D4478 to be -3.81 AA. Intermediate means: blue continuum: 3.33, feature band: 3.6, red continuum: 3.53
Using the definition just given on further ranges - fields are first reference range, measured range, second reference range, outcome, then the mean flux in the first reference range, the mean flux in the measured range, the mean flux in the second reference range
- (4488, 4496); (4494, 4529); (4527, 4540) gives -3.82 AA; 3.51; 3.84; 3.41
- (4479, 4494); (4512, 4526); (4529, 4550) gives -1.21 AA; 3.59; 3.9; 3.59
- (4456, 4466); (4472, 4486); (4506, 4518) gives -0.56 AA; 3.2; 3.63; 4.04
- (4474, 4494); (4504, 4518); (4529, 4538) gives -2.23 AA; 3.61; 4.07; 3.42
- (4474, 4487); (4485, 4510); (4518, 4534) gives -0.90 AA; 3.65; 3.76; 3.59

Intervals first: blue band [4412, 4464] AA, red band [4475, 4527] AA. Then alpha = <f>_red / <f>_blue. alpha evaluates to 1.1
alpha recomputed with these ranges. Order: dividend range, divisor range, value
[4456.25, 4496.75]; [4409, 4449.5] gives 1.03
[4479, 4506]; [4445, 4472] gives 1.09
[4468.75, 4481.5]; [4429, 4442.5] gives 1.06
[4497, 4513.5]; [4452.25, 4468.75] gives 1.21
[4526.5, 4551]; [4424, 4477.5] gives 1.04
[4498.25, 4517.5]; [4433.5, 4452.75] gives 1.16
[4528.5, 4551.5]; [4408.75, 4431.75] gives 1.08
